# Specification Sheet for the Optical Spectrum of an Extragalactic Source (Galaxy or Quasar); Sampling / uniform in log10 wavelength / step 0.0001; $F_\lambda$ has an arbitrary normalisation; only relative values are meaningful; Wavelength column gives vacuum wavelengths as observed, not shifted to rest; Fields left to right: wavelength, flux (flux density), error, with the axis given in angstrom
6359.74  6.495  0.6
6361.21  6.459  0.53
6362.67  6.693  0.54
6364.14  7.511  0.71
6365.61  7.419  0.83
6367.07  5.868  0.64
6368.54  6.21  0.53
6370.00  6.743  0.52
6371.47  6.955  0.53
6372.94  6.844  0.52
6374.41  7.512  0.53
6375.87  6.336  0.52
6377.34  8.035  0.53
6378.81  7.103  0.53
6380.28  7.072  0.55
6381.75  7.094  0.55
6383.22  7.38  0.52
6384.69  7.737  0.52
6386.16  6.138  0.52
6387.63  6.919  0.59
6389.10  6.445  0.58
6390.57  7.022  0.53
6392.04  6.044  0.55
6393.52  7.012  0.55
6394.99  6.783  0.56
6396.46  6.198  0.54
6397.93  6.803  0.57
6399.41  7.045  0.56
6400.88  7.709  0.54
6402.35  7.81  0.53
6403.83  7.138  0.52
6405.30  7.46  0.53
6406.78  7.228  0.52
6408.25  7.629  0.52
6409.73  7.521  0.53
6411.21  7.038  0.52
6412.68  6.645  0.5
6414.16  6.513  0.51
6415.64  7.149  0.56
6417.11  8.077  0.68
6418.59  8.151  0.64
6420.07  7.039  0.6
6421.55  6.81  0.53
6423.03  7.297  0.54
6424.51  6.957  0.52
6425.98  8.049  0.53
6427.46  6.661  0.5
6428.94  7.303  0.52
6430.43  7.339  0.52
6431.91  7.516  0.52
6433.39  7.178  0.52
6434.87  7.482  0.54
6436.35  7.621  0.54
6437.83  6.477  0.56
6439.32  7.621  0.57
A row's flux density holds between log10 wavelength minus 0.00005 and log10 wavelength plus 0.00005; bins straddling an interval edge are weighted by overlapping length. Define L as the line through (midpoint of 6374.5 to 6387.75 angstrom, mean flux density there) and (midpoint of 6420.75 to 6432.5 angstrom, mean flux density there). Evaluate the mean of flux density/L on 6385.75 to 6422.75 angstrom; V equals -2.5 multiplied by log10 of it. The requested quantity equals 0.02 mag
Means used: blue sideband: 7.12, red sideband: 7.24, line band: 7.06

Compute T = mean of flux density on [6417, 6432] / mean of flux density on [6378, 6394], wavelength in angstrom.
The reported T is 1.06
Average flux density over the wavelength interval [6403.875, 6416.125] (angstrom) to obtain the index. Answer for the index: 7.15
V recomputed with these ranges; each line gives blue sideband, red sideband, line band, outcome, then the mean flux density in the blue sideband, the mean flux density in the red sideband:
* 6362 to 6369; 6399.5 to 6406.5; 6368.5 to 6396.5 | 0.02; 6.75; 7.47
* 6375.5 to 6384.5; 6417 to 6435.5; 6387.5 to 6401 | 0.08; 7.23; 7.35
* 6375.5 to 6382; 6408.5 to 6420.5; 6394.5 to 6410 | 0.01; 7.17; 7.28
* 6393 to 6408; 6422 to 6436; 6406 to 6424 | 0.00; 7.14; 7.31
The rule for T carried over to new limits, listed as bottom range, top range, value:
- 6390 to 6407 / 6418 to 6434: 1.04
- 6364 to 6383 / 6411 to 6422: 1.03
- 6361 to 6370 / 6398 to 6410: 1.10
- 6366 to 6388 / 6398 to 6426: 1.05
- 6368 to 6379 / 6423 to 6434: 1.04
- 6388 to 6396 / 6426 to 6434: 1.09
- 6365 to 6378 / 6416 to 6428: 1.08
